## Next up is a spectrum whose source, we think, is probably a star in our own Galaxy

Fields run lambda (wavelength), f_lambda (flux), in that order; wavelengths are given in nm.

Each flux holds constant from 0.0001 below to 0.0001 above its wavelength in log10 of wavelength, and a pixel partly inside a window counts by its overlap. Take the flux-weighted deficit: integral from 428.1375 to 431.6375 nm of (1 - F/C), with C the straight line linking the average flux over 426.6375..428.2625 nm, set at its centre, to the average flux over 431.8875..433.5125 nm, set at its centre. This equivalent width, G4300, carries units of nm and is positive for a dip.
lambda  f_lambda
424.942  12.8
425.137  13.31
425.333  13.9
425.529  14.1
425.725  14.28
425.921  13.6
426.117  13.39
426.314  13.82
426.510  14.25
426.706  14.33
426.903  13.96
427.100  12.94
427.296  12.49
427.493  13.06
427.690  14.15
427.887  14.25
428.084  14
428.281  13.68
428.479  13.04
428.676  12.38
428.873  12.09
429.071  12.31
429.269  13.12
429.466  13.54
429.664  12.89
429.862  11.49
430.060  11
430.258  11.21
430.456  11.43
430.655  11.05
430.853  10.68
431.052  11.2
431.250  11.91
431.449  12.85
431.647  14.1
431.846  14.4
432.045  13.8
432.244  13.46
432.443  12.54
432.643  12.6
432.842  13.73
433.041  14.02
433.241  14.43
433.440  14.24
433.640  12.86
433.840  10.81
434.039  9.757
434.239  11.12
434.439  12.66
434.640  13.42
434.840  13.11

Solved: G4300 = 0.37 nm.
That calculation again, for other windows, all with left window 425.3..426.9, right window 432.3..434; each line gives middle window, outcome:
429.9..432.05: 0.203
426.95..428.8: 0.053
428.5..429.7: 0.074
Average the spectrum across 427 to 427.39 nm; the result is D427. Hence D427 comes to 12.7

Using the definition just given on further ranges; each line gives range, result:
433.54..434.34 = 11.1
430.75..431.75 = 12.2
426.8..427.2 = 13.5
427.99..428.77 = 13.3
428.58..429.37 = 12.5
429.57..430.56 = 11.6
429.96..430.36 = 11.1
